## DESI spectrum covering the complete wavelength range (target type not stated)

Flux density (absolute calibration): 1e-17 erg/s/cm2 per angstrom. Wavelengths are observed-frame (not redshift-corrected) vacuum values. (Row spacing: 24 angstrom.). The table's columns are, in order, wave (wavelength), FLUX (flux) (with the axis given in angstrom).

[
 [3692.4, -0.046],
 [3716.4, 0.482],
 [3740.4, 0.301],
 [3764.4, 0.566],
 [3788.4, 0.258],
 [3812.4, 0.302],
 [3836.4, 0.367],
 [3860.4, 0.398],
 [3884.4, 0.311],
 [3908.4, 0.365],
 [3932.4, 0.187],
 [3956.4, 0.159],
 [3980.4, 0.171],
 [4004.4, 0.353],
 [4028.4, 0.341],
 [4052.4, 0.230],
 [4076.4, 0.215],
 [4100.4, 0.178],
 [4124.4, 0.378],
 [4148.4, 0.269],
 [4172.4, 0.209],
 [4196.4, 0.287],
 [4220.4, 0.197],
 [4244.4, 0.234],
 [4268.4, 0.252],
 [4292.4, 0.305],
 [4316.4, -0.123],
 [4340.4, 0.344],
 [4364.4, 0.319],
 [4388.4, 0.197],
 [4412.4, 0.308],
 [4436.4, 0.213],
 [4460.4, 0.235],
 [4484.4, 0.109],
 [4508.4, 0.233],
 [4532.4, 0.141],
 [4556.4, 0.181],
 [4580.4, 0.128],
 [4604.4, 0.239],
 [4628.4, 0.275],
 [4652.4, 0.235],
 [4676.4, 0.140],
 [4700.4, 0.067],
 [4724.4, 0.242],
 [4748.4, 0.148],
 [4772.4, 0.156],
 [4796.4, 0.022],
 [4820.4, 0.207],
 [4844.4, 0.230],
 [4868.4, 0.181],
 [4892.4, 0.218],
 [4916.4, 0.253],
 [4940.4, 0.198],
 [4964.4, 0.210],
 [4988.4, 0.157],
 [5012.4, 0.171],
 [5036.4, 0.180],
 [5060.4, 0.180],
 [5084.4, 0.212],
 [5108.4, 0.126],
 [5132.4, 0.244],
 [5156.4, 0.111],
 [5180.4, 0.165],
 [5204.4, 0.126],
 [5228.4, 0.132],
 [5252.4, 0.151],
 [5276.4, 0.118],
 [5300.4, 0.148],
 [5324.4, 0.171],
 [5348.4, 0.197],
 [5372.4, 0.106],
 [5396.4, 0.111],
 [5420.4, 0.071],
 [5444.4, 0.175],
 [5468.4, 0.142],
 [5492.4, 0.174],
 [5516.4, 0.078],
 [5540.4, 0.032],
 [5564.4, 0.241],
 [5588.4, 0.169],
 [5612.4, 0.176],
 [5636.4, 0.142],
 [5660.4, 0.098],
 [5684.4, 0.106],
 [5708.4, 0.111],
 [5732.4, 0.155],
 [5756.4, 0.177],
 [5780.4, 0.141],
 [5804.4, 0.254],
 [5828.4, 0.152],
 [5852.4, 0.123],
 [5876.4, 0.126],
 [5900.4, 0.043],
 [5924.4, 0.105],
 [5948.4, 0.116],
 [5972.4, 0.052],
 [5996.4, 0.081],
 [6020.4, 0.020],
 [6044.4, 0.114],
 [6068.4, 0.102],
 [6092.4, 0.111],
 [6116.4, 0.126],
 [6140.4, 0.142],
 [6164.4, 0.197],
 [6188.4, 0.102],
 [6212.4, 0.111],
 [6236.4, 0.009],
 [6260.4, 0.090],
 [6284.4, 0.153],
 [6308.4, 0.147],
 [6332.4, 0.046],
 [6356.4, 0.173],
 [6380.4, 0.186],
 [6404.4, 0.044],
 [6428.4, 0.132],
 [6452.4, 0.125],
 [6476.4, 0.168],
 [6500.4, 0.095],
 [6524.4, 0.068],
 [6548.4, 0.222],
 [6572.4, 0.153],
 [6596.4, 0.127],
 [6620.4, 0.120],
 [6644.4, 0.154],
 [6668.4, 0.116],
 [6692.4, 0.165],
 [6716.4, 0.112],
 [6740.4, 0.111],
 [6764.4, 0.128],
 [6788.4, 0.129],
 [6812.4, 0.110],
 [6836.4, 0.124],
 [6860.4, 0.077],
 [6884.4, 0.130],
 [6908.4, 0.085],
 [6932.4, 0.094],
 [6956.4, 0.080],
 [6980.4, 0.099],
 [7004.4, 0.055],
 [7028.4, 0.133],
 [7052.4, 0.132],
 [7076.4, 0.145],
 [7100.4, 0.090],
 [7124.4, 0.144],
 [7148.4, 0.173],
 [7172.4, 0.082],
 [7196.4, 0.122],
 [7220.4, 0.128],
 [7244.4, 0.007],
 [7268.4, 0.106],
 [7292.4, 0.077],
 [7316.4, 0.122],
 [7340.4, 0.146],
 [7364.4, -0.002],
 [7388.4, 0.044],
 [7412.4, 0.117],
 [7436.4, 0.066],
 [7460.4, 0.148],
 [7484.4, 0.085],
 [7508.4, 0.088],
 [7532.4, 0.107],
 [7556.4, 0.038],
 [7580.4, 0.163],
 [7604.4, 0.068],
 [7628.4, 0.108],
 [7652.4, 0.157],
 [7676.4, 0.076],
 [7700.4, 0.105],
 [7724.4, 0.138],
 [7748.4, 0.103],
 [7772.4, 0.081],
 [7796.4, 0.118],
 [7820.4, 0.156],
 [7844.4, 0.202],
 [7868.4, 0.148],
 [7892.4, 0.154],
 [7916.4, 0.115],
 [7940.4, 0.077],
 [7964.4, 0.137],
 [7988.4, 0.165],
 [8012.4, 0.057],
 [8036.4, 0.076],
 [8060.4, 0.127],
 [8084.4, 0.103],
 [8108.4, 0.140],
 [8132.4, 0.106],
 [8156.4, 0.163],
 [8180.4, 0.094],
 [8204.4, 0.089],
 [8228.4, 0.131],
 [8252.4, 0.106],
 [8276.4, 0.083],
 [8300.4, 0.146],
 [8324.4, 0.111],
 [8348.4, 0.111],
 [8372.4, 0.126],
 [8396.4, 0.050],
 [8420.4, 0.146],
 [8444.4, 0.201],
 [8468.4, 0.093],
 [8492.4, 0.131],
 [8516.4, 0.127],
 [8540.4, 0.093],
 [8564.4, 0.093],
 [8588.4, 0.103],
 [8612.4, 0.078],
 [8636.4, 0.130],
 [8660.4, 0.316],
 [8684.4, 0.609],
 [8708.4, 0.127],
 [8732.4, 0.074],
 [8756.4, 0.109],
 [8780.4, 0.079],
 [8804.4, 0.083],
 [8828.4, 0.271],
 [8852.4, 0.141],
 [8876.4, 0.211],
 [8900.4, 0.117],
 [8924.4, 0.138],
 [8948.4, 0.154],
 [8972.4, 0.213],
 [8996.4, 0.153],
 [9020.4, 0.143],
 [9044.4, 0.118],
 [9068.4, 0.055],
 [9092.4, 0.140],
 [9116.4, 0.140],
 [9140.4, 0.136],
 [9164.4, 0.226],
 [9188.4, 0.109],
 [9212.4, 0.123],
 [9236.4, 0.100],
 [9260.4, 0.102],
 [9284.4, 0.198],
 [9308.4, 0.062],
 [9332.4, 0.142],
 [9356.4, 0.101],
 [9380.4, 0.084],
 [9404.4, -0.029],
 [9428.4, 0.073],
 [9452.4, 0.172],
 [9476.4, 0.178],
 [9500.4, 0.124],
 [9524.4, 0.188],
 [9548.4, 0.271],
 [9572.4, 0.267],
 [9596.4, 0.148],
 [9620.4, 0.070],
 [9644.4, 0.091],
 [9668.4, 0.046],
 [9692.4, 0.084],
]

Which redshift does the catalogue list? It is 1.327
